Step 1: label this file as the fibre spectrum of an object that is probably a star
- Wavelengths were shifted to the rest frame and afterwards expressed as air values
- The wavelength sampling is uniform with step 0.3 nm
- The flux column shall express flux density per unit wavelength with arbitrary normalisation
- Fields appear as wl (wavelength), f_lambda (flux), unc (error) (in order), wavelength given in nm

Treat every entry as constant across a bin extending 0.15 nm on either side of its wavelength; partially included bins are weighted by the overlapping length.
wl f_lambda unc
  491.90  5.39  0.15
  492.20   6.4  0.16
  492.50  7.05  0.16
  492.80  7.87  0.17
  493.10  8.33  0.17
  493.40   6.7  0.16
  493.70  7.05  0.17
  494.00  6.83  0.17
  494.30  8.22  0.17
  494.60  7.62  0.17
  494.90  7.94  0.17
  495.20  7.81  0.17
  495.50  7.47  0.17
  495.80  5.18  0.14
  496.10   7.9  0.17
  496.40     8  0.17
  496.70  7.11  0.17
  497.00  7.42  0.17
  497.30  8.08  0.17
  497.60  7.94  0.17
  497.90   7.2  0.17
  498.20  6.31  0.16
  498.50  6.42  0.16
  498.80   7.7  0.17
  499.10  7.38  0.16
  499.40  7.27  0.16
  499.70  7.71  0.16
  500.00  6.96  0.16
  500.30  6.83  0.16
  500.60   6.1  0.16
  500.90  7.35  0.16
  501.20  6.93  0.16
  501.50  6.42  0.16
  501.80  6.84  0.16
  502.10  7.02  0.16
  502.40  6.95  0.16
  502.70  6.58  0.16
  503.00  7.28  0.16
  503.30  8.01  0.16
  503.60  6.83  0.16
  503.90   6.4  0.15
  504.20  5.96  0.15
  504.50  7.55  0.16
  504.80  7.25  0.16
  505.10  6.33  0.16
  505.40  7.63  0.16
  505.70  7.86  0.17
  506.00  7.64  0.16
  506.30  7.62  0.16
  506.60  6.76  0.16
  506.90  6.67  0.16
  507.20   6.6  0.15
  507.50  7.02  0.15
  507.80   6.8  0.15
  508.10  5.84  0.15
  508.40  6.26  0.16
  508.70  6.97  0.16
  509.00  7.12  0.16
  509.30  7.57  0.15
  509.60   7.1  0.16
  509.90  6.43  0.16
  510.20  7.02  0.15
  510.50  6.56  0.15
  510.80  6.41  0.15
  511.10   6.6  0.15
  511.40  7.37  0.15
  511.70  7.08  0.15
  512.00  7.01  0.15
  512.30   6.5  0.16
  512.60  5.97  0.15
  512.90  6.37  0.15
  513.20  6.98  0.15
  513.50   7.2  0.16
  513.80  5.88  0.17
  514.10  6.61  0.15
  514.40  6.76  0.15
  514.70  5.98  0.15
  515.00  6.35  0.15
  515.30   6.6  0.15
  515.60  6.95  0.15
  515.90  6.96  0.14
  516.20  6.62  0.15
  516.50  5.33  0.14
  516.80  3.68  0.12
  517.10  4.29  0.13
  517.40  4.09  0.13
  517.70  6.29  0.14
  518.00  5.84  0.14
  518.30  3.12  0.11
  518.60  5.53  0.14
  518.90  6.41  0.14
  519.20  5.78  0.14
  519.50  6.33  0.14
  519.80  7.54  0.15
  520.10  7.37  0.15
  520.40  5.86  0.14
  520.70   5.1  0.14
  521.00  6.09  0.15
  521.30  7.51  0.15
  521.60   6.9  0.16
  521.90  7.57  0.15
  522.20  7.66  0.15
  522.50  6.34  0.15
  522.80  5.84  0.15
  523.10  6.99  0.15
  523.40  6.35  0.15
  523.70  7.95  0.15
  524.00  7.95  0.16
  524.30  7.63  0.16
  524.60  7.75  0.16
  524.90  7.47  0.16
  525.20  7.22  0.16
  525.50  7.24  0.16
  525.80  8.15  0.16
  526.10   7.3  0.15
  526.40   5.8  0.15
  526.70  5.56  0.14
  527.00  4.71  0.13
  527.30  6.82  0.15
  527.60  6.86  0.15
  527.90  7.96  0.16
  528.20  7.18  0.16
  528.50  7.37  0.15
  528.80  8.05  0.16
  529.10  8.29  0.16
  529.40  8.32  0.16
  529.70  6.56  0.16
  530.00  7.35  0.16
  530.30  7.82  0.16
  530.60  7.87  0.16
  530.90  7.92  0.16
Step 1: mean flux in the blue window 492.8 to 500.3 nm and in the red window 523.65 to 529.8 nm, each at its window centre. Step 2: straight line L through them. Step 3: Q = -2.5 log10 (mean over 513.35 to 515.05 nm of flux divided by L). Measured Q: 0.13 mag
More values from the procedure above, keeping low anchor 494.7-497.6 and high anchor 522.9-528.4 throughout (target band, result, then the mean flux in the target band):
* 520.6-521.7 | 0.107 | 6.44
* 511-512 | 0.032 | 7.04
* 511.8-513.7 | 0.088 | 6.66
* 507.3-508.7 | 0.119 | 6.54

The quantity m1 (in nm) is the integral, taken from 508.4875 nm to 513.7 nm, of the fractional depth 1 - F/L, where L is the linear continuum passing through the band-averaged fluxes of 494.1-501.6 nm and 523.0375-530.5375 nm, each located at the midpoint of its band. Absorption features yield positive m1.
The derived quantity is 0.304 nm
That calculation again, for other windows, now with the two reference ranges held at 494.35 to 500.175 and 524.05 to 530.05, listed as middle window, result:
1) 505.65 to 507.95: 0.07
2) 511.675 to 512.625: 0.08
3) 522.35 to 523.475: 0.13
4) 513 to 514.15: 0.10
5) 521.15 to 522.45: -0.02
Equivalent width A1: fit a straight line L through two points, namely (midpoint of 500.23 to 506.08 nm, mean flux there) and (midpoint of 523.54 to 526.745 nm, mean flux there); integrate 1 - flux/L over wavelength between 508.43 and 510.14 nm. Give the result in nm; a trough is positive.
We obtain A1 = 0.02 nm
